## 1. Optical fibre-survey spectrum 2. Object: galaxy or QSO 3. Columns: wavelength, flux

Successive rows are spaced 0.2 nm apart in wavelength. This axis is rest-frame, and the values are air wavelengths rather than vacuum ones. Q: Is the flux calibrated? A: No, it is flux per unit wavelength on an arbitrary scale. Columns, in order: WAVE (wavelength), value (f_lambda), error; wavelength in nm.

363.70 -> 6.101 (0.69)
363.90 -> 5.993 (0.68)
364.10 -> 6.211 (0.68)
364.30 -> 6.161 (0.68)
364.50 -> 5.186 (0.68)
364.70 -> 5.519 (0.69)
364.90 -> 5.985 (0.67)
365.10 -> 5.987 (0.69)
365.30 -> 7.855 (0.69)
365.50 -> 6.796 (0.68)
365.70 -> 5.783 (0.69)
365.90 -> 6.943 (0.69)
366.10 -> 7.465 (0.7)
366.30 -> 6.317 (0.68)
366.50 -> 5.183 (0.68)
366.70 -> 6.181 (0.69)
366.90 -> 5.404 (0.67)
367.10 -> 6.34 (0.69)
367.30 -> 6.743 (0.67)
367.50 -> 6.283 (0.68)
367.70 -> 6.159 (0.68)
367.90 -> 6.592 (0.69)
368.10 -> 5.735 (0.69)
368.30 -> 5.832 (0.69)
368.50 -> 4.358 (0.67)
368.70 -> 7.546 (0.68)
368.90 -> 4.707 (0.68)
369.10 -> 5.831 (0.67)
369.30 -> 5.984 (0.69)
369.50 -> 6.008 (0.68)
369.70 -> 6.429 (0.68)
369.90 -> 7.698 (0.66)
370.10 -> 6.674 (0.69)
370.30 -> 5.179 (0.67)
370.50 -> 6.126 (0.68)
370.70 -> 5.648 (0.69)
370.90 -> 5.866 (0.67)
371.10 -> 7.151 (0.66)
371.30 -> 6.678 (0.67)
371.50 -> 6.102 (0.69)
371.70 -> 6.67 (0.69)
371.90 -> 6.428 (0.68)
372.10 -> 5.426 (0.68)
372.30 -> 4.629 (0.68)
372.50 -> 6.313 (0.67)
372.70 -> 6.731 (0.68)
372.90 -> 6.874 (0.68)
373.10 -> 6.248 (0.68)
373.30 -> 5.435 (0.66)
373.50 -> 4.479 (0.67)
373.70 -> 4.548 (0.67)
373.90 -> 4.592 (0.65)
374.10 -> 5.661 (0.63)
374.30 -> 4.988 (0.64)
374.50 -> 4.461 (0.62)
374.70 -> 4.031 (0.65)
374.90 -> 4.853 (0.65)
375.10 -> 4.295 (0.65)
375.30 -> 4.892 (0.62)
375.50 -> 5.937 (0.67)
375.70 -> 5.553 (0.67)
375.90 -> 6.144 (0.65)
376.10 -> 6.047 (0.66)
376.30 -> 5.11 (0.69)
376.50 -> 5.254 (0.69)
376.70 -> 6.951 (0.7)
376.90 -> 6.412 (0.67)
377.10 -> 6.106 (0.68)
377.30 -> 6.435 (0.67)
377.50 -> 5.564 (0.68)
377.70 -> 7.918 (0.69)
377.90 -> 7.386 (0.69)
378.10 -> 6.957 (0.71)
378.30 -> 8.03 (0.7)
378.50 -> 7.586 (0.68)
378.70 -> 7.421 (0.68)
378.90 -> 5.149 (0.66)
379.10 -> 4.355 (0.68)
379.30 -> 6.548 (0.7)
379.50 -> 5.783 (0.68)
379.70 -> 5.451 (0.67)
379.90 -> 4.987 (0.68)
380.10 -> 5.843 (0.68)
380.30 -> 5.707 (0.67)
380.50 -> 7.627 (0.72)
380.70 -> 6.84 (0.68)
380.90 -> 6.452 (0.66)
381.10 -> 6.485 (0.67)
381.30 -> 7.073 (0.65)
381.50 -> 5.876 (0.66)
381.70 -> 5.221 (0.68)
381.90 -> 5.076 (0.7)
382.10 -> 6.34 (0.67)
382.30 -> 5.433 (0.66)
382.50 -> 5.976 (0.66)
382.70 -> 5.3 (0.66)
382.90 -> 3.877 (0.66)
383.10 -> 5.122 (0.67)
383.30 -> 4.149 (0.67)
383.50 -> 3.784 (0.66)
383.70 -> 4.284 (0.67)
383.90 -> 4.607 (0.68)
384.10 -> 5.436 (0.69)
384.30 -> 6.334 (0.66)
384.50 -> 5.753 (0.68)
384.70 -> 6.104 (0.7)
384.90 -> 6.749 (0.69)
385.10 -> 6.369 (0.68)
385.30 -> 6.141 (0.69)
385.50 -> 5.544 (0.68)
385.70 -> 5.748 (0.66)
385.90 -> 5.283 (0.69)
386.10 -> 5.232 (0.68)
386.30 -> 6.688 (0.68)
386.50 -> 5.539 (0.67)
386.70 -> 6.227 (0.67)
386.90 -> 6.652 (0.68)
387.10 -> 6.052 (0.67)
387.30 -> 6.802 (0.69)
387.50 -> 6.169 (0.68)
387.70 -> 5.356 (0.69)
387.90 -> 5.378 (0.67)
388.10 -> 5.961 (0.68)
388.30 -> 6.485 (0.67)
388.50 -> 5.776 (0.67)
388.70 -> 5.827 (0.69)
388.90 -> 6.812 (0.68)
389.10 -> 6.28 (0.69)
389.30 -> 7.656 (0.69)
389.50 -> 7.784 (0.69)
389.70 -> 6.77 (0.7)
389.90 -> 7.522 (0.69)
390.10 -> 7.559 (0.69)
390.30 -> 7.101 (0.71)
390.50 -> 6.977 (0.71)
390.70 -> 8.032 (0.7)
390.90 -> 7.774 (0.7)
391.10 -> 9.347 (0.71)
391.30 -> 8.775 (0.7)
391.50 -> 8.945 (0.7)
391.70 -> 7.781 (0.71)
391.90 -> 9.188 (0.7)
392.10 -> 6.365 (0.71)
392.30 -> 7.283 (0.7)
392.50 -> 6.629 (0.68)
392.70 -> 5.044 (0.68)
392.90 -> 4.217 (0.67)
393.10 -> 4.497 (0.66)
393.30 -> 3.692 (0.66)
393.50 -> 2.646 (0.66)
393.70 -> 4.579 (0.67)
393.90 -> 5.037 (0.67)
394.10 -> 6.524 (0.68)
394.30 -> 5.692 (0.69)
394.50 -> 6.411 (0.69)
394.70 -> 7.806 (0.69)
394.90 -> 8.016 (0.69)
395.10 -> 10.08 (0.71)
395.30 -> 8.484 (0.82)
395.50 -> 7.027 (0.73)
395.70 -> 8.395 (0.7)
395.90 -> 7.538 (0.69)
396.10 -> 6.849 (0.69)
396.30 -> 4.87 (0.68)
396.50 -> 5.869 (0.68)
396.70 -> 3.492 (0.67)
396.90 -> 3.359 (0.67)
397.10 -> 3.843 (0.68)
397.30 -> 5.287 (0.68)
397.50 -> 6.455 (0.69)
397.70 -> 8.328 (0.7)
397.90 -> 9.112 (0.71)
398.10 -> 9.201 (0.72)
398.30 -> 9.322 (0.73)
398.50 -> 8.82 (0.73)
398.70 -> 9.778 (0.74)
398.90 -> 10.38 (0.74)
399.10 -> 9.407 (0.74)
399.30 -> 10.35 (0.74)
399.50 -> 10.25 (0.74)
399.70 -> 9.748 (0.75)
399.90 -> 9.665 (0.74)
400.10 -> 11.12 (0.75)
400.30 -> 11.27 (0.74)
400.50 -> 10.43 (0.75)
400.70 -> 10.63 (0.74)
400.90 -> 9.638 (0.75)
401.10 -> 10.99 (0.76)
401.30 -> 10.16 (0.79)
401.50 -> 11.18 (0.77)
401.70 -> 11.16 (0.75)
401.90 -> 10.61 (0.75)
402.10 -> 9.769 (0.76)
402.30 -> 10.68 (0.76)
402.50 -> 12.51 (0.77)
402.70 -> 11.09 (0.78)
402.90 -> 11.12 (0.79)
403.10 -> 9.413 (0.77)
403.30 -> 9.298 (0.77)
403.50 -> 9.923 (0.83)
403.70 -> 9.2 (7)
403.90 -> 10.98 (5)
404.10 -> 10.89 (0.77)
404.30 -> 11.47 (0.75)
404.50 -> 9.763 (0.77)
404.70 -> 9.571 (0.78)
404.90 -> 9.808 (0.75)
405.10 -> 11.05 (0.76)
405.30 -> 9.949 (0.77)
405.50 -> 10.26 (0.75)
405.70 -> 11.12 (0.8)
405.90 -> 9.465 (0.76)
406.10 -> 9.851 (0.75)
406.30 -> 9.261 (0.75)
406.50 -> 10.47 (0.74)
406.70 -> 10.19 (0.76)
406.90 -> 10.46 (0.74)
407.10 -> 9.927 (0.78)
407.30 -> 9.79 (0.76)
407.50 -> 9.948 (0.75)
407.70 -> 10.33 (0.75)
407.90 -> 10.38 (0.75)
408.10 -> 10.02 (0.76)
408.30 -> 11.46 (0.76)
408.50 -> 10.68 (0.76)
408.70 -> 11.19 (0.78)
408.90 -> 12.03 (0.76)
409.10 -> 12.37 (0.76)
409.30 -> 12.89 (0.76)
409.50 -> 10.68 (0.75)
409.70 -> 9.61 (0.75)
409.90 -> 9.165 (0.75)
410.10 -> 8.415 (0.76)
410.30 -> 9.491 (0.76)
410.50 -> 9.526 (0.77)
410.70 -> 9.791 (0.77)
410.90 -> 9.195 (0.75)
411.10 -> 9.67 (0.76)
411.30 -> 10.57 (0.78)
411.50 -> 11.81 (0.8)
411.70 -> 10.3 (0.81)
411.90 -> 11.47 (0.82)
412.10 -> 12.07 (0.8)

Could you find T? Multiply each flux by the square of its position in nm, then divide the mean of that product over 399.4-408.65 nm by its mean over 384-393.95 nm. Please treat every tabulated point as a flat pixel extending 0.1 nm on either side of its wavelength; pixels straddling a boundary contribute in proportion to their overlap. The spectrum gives 1.76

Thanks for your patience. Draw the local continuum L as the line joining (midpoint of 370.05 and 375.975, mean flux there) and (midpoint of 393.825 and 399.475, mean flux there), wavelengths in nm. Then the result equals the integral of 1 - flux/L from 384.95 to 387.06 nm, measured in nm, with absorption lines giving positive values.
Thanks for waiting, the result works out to 0.20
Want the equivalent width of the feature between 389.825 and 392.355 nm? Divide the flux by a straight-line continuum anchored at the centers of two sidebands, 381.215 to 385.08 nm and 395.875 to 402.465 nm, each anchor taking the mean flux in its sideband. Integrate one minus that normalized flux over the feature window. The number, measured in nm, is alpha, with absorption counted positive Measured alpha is -0.288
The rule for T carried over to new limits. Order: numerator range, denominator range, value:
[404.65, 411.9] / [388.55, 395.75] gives 1.62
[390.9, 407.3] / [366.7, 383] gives 1.66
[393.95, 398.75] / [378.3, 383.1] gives 1.28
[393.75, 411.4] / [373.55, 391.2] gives 1.73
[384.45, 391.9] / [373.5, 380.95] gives 1.21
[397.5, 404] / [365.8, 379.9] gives 1.96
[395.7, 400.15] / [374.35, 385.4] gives 1.48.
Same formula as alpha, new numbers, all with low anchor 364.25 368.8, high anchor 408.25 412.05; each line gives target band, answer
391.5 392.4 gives 0.10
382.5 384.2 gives 0.69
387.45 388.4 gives 0.28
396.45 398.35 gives 0.60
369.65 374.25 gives 0.52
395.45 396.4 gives 0.23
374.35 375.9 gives 0.46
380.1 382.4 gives 0.44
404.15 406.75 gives -0.03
